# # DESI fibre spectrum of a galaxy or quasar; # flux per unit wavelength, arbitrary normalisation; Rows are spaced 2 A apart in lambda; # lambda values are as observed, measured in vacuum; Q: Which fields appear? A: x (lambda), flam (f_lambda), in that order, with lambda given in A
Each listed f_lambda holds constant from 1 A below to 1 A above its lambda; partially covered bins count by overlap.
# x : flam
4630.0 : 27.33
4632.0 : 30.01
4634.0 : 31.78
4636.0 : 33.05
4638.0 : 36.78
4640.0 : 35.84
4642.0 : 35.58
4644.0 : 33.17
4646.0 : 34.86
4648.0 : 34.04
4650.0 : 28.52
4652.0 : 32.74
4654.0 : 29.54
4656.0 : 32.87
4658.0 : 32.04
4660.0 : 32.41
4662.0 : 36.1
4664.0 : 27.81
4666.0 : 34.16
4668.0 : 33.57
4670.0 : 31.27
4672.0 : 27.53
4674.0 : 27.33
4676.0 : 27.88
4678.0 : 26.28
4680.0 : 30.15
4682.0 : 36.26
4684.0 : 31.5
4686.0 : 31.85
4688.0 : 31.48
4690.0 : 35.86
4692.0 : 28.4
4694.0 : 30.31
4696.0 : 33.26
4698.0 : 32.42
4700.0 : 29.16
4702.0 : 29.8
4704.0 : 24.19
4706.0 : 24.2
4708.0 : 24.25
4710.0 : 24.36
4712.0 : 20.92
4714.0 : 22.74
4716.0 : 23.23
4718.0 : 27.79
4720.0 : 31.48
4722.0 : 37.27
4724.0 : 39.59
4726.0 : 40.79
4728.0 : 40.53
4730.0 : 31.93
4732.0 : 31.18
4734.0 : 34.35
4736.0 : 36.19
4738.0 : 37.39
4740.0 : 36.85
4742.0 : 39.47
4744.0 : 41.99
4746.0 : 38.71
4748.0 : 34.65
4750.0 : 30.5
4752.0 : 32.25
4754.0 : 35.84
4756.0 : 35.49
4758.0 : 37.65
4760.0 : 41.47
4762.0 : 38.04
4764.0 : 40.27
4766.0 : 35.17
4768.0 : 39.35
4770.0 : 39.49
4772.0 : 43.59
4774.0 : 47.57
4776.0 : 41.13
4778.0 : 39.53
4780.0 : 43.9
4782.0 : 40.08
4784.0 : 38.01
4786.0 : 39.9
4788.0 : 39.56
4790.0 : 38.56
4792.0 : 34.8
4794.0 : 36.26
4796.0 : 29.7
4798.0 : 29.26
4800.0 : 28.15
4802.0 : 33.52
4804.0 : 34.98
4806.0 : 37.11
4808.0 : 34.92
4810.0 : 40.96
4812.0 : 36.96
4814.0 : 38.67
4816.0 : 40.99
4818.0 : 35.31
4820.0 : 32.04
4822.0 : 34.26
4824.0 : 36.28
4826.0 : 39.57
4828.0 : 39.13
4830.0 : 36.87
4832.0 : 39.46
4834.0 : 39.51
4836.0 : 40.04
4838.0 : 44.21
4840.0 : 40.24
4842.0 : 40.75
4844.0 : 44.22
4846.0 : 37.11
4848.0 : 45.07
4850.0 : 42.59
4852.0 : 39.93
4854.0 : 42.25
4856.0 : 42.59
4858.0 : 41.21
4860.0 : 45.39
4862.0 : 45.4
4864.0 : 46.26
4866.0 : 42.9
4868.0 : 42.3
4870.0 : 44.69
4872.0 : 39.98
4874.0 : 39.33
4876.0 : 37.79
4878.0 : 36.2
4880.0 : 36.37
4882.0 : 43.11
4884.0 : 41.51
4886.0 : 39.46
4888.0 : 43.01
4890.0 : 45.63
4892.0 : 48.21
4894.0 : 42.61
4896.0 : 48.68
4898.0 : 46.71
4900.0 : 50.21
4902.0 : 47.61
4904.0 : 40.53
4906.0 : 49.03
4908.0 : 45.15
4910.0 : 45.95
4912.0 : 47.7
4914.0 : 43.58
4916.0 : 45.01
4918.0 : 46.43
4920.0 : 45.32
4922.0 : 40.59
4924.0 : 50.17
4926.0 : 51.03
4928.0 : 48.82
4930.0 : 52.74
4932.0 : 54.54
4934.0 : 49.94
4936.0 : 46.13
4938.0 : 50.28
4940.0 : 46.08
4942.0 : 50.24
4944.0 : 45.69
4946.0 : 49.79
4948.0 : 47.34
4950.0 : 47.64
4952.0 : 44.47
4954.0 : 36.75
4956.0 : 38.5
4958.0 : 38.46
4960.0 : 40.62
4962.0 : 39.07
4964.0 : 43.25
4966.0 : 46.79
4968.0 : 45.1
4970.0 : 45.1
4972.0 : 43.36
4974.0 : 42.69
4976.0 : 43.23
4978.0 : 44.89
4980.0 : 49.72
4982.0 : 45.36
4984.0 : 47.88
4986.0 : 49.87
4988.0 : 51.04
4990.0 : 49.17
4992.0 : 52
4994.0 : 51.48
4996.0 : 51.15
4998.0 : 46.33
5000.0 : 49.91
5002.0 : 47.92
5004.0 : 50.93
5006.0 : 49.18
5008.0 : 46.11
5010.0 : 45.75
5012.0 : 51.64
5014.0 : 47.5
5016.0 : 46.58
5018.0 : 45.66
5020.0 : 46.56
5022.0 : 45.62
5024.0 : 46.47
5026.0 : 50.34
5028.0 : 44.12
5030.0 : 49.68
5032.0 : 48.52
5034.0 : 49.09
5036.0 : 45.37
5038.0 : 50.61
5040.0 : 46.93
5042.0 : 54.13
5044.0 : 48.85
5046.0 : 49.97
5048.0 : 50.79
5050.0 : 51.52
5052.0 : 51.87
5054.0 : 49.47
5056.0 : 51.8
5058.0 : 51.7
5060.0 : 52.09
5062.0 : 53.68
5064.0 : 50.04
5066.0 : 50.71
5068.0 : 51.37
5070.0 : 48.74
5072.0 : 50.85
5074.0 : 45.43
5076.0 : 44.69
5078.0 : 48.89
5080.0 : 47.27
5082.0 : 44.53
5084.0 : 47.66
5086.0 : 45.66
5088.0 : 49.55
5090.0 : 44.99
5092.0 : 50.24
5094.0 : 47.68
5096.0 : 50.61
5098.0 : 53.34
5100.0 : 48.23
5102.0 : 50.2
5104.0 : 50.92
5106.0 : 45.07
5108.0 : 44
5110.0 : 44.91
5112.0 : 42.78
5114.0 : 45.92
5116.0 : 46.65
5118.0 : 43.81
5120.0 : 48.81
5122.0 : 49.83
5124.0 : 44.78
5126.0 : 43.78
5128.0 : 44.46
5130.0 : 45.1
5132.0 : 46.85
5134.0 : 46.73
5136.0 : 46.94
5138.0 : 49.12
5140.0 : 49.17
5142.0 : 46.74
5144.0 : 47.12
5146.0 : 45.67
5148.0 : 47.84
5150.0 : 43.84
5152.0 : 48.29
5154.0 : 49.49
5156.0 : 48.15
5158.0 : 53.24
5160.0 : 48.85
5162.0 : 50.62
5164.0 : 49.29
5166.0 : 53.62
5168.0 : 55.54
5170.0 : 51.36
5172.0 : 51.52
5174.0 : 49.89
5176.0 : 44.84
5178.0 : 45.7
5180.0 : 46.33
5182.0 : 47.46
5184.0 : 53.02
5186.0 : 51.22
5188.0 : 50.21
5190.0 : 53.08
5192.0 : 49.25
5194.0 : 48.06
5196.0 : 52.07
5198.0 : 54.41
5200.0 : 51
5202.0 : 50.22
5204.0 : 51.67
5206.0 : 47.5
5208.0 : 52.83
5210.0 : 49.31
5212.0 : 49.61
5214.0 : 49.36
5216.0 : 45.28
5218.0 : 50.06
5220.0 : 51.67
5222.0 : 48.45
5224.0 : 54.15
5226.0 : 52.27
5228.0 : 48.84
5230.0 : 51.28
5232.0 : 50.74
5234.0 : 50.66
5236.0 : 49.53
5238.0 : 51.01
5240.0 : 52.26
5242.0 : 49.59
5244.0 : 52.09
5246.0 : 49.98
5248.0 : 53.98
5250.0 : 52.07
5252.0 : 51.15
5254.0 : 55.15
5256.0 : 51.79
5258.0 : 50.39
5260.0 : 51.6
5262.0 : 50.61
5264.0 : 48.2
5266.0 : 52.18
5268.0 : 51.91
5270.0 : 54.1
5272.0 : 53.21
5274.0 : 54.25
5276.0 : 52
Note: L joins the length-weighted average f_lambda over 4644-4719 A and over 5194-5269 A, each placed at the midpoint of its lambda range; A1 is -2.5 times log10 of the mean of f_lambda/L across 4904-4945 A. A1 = -0.21 mag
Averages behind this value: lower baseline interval 29.8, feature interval 47.5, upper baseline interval 50.9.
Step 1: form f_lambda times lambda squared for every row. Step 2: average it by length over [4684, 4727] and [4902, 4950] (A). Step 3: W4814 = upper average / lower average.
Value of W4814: 1.8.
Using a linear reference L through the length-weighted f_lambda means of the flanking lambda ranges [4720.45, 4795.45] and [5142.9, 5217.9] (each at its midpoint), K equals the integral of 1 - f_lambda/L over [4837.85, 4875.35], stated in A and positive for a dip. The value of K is -1.5 A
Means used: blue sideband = 38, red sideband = 49.6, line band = 42.4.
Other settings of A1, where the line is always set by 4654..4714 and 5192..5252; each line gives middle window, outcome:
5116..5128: 0.02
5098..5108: -0.06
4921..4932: -0.25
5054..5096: -0.09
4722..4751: -0.16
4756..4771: -0.17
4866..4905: -0.14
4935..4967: -0.11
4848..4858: -0.16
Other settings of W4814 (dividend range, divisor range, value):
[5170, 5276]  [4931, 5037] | 1.19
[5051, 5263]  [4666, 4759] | 1.84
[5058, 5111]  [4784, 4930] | 1.29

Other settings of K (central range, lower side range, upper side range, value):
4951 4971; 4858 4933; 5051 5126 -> 1.8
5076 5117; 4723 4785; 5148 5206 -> 0.3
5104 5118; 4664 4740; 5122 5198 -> 0.5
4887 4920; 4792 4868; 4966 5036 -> -2.7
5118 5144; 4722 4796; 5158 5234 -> 0.9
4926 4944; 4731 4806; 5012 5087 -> -2.3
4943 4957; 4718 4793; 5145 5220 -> -0.3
